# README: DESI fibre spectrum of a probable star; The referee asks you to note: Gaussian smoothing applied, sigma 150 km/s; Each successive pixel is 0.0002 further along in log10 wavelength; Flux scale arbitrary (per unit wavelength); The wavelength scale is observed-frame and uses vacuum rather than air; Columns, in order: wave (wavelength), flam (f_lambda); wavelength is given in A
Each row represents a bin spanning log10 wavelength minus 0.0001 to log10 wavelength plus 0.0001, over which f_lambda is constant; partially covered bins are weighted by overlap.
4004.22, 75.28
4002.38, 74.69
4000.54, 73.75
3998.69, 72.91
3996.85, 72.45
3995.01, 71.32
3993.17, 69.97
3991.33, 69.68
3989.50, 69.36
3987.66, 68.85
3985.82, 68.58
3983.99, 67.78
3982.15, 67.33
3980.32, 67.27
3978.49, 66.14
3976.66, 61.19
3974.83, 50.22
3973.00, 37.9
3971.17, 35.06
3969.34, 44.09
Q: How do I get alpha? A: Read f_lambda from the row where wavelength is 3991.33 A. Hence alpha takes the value 69.68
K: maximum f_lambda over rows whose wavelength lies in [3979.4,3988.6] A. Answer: 68.85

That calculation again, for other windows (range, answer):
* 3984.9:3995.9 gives 71.32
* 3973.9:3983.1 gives 67.33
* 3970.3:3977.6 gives 61.19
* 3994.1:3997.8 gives 72.45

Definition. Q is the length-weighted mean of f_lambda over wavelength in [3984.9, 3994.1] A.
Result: 69.3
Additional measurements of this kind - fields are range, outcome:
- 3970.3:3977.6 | 46.2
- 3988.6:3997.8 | 70.6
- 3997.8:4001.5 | 73.2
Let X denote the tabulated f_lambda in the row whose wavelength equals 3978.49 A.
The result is 66.14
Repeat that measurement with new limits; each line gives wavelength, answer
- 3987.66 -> 68.85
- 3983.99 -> 67.78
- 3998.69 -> 72.91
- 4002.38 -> 74.69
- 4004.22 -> 75.28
